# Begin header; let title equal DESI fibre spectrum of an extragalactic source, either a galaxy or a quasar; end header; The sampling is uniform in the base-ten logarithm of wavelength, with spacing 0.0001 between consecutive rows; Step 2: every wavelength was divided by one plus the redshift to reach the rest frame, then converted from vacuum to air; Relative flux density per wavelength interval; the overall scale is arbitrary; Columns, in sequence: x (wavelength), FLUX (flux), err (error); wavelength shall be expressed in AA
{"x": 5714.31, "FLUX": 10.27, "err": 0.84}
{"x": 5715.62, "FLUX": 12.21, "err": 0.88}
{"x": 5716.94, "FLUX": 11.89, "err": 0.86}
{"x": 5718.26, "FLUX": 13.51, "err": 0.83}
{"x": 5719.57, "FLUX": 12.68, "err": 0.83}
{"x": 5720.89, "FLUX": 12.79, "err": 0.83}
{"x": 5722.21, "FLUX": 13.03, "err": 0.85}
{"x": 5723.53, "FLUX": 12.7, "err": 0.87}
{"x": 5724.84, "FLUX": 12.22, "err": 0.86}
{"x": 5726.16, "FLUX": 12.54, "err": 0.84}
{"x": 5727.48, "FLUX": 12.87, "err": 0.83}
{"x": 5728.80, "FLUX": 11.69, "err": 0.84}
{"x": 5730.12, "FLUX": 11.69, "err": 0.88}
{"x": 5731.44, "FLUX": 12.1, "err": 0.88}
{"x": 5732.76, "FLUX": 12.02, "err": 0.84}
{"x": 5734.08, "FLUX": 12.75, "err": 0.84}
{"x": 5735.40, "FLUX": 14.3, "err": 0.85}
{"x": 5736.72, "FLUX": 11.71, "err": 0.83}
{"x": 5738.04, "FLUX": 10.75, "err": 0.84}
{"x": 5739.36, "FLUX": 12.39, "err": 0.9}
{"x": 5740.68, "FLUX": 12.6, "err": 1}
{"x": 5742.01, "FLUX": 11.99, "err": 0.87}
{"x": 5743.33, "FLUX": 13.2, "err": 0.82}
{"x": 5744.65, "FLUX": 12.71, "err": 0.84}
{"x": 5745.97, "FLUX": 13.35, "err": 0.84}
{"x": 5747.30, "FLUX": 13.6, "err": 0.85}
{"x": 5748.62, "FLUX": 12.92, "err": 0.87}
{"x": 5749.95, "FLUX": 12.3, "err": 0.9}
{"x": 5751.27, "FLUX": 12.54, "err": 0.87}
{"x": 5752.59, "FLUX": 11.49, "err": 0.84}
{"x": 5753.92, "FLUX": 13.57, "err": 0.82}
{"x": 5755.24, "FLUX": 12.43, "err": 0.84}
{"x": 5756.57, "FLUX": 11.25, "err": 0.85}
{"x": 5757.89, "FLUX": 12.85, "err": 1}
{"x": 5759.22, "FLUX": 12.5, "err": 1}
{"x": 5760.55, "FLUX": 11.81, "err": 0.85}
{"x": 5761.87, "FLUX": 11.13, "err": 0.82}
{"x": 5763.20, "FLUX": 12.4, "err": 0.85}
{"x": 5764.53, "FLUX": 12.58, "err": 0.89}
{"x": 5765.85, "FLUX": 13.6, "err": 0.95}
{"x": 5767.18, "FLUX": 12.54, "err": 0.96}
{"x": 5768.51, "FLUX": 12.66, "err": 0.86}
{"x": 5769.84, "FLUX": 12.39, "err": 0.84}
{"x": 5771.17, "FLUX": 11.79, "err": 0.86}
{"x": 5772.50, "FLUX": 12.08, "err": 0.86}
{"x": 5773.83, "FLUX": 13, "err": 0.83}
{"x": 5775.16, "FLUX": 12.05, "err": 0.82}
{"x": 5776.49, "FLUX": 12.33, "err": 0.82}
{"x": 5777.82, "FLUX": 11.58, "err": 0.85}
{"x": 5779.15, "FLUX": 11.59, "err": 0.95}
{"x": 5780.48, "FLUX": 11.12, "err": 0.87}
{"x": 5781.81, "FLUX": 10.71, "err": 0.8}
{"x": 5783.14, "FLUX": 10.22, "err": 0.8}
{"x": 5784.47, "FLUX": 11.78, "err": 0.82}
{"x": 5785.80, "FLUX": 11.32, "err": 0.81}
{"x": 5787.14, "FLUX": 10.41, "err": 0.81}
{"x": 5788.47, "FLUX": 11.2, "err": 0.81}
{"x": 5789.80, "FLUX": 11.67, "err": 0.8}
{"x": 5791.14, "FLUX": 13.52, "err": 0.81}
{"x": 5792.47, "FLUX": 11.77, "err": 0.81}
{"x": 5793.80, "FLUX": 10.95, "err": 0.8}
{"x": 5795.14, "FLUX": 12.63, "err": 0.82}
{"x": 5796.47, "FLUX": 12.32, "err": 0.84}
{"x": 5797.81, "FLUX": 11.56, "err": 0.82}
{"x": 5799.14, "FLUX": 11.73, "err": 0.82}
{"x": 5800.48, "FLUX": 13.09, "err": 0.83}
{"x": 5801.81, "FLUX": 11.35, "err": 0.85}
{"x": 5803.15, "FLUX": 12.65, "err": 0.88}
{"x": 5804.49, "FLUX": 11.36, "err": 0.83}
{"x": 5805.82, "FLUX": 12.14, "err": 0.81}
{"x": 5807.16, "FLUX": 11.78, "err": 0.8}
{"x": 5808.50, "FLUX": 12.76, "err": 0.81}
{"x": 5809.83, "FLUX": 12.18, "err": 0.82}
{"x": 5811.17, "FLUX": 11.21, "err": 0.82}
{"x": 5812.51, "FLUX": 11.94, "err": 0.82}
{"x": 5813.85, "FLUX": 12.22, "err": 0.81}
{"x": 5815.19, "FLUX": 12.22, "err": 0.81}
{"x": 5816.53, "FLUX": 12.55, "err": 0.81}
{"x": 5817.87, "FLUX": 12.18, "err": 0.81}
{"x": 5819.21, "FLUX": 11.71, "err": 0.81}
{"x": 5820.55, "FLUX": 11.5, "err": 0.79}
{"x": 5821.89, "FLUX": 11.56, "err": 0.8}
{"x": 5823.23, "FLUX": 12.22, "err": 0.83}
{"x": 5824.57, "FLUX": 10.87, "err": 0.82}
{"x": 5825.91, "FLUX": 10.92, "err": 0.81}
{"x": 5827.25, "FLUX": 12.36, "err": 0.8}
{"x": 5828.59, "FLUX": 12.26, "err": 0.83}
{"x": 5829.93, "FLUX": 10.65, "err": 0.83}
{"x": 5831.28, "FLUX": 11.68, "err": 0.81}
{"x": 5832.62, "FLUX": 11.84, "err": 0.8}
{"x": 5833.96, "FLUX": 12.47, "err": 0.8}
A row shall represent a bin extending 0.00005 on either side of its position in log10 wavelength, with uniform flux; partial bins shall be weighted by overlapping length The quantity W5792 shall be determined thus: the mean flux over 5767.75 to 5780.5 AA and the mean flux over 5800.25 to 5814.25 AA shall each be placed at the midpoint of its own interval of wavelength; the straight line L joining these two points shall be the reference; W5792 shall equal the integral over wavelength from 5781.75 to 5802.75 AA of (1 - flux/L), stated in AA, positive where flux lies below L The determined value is 0.7 AA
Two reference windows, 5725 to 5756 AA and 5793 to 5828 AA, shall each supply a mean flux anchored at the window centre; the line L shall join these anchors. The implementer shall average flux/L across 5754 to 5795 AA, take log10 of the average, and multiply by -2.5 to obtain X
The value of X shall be 0.025 mag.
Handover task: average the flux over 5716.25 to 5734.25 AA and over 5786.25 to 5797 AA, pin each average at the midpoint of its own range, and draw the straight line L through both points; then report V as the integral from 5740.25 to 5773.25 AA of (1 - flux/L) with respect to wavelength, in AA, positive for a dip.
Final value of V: -1.0 AA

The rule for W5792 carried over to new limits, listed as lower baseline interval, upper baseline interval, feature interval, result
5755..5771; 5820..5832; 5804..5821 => -0.4 AA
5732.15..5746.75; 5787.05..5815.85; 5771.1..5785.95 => 0.7 AA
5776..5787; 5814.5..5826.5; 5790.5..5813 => -1.0 AA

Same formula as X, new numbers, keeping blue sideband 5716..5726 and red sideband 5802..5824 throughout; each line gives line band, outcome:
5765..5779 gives -0.01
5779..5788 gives 0.11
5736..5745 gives 0.03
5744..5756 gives -0.03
